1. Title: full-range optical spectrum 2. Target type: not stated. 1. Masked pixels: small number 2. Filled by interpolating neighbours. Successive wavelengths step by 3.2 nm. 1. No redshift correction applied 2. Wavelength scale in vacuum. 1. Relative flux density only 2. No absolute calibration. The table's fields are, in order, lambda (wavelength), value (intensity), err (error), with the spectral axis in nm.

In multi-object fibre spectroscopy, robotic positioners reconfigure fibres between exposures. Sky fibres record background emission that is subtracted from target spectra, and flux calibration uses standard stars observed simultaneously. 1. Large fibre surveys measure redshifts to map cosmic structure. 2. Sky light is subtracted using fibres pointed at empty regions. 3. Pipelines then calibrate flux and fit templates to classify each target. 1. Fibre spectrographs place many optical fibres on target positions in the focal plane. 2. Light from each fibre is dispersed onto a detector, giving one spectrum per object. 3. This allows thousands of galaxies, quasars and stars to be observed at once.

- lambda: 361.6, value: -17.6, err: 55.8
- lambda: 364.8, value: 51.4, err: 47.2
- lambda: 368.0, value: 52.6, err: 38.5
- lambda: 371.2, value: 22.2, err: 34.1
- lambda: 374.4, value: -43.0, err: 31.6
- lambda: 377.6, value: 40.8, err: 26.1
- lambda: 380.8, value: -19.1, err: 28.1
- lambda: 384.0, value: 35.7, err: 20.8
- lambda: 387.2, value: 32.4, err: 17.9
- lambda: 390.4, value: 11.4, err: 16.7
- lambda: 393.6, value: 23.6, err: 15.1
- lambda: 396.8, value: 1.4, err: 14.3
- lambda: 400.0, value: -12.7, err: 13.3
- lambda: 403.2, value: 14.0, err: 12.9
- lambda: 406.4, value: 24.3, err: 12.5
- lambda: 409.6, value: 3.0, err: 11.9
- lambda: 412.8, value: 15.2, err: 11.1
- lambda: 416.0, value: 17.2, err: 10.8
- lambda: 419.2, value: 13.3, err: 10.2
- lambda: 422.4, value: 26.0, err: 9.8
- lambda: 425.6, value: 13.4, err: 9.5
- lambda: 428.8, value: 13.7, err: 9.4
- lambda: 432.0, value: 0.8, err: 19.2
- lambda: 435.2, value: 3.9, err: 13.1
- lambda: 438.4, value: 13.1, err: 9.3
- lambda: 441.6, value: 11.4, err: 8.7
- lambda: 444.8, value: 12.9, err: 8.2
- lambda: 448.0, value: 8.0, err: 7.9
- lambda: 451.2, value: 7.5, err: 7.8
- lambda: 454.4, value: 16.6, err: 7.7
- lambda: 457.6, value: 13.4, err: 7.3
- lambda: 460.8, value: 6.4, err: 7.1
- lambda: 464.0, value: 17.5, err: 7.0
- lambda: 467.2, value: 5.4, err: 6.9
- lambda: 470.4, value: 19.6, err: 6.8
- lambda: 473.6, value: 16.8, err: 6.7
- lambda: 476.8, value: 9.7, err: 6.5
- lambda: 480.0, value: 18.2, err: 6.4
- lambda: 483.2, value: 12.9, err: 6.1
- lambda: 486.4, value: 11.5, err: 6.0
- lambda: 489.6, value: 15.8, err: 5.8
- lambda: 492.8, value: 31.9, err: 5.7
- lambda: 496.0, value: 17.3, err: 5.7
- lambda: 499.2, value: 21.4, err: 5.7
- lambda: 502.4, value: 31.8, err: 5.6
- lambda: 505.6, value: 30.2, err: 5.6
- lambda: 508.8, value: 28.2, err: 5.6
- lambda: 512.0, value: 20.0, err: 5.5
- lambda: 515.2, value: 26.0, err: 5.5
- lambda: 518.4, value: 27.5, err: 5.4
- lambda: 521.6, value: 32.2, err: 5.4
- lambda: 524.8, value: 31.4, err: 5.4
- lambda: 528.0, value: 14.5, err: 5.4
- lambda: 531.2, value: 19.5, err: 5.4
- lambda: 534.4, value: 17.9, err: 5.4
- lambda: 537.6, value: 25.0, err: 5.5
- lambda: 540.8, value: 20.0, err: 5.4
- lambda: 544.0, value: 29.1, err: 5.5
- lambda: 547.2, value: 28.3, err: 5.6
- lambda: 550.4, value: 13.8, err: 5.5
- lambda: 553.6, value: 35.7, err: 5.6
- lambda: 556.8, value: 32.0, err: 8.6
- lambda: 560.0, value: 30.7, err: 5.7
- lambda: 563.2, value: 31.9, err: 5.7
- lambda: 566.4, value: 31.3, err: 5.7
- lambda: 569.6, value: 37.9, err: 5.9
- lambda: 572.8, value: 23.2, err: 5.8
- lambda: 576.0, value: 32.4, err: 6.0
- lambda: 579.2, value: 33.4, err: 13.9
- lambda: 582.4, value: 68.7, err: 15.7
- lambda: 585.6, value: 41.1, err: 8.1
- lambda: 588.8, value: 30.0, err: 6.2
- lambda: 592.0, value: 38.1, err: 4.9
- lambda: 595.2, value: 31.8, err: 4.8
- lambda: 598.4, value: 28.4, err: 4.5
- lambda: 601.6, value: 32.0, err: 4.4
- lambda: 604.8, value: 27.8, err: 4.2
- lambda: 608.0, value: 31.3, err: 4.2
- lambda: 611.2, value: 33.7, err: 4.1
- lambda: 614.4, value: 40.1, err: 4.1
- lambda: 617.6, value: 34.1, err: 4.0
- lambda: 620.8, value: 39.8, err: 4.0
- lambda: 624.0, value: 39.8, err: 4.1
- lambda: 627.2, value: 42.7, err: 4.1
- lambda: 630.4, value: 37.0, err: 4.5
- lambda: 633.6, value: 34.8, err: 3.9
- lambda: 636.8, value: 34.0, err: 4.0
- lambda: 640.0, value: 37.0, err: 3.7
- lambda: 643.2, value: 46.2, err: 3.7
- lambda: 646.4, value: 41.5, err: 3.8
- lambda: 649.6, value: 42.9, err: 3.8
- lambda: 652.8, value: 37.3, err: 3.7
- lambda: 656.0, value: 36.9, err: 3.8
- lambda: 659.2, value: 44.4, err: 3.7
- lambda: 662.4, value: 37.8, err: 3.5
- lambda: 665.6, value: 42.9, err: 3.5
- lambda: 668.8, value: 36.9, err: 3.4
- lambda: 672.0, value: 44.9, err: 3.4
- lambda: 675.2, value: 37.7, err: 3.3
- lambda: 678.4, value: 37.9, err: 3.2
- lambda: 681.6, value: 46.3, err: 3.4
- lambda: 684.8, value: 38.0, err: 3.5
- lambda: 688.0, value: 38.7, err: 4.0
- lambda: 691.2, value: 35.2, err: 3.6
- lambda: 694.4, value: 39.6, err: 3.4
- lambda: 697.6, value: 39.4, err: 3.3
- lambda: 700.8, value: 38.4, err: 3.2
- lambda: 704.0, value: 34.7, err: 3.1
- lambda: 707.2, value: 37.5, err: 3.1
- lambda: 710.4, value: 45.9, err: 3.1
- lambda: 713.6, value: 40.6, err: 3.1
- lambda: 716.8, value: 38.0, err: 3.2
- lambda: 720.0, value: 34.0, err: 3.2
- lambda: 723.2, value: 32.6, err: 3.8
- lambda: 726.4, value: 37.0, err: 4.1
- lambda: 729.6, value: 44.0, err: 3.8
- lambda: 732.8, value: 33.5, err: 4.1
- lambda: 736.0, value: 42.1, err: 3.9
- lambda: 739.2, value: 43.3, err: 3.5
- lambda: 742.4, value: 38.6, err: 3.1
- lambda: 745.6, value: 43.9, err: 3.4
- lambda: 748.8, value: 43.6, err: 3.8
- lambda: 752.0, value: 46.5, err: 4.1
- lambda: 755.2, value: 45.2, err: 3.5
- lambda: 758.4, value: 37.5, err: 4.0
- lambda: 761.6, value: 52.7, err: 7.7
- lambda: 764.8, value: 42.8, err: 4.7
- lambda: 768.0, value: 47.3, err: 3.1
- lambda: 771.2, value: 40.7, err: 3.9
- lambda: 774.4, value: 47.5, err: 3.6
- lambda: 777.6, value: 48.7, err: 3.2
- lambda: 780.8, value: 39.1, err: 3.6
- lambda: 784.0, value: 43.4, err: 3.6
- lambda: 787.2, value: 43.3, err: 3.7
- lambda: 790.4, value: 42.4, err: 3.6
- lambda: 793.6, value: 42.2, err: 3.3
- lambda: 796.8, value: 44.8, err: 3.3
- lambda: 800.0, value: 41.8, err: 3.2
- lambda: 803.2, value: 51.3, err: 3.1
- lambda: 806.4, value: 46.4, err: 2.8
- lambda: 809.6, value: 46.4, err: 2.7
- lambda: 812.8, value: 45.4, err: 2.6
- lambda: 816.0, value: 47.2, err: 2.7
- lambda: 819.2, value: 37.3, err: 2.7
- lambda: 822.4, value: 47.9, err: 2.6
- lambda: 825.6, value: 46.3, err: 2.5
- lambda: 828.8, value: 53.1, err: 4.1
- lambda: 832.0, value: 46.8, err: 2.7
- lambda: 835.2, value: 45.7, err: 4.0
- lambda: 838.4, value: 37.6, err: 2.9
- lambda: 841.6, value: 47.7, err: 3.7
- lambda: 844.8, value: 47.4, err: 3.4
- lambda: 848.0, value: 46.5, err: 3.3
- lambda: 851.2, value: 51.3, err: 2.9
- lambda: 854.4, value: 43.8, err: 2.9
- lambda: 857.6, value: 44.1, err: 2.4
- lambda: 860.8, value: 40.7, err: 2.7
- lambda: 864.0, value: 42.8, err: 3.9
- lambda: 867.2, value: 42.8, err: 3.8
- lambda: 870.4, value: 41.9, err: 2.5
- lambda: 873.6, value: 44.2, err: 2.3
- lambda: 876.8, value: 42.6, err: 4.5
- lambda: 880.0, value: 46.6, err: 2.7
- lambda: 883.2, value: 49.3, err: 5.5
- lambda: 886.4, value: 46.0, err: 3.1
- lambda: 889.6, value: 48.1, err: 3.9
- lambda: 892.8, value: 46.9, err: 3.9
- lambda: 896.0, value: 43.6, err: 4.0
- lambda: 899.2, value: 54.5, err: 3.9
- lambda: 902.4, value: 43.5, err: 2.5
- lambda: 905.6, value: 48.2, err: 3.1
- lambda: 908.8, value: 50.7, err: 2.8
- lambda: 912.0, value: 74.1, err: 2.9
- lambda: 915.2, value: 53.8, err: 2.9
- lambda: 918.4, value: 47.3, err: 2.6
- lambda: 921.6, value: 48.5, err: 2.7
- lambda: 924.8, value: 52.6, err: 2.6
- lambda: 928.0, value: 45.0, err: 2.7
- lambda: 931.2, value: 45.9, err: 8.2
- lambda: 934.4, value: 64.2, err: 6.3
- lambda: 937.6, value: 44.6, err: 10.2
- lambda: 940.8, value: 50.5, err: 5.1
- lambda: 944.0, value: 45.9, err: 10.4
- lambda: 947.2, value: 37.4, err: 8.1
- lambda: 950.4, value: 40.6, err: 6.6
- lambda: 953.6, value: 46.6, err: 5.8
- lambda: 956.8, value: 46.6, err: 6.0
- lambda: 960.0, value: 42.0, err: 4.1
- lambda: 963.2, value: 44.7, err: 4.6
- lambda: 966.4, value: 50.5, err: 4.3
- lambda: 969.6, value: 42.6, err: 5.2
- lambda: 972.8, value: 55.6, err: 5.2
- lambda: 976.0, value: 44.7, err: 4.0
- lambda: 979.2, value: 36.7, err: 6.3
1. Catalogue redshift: 0.389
